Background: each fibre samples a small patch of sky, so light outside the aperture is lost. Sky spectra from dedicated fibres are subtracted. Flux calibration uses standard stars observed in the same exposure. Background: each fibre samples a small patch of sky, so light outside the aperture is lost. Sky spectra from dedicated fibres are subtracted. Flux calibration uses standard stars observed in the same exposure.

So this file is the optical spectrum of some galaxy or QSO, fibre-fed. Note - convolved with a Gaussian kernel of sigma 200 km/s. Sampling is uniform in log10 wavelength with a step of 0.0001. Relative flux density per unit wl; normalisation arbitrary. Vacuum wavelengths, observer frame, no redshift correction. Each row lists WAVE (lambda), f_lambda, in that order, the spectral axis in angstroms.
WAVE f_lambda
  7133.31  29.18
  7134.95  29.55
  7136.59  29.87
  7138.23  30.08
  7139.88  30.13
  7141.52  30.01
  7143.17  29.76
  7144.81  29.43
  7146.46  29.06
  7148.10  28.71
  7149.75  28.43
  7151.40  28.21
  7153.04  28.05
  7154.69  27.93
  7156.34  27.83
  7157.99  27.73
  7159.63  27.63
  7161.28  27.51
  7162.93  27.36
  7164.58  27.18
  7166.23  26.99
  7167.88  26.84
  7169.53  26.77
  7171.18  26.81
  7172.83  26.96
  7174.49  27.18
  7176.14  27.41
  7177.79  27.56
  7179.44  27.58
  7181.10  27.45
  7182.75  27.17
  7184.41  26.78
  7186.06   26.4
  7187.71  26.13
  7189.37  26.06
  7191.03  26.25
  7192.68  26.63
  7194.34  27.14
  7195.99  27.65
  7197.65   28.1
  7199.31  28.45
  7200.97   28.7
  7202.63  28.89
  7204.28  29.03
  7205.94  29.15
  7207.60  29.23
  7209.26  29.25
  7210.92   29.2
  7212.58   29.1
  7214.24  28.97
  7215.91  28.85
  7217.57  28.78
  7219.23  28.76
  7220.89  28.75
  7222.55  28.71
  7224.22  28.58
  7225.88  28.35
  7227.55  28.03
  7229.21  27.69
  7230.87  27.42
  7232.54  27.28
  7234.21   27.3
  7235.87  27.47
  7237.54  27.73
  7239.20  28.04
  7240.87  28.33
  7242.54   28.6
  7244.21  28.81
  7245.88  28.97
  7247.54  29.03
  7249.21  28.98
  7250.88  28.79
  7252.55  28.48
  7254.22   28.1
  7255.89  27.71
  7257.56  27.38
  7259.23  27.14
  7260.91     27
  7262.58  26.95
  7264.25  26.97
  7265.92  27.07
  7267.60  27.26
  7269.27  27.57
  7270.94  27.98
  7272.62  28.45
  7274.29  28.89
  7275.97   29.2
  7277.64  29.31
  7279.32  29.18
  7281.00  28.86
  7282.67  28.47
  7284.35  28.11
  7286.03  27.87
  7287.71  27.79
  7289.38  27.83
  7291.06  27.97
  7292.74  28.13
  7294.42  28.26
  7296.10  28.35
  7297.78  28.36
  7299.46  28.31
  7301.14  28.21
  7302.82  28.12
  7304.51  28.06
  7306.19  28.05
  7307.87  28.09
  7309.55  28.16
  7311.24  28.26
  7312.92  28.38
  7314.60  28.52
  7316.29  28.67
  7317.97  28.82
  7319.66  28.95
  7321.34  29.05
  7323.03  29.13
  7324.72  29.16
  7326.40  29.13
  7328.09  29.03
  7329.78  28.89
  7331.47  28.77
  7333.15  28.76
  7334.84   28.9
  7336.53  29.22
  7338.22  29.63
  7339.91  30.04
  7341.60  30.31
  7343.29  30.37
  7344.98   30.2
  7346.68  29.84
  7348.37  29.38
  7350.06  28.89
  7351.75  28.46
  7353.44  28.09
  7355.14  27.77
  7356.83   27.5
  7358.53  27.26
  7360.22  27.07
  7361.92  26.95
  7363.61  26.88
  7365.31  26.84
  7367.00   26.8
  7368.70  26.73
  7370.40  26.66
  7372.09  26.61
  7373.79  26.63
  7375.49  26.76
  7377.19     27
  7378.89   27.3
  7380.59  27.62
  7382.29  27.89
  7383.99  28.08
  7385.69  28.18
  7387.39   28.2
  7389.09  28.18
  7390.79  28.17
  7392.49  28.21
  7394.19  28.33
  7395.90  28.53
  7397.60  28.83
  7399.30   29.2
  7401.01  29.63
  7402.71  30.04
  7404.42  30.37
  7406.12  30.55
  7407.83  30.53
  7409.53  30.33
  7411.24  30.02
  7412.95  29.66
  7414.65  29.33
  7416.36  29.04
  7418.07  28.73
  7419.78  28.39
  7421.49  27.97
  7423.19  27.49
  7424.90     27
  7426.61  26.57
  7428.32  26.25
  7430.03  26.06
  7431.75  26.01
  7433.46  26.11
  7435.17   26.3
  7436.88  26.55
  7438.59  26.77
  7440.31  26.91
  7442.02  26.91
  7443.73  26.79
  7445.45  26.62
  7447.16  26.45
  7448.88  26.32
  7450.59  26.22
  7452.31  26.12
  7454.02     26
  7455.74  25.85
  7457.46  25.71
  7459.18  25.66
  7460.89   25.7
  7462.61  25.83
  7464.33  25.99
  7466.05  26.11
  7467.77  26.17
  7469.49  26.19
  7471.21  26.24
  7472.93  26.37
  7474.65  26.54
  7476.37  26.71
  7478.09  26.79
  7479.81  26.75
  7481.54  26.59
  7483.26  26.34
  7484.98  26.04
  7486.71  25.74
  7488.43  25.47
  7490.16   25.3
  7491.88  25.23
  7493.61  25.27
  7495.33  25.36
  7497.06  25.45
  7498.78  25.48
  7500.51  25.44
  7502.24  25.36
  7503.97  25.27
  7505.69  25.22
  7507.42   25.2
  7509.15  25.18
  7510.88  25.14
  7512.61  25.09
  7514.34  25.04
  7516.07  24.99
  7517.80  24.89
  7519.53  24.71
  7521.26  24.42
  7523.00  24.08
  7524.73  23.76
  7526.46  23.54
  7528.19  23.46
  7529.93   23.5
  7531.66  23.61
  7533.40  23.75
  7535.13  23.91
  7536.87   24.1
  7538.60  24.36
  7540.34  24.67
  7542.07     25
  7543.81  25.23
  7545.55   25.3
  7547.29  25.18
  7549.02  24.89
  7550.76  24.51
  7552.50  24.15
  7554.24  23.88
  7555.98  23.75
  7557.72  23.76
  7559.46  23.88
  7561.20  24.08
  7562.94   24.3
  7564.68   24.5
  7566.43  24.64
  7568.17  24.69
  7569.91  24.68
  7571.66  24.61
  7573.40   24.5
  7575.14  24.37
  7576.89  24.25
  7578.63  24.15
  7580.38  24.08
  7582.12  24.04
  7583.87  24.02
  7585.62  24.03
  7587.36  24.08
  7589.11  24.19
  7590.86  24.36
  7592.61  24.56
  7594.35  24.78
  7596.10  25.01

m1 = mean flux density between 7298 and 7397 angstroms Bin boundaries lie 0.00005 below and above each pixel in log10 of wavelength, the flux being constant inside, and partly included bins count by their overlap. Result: 28.3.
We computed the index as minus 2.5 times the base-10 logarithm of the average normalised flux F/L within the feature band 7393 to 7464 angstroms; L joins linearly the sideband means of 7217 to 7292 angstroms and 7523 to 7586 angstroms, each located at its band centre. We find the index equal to -0.07 mag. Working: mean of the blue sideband 28.1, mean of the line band 27.6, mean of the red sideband 24.3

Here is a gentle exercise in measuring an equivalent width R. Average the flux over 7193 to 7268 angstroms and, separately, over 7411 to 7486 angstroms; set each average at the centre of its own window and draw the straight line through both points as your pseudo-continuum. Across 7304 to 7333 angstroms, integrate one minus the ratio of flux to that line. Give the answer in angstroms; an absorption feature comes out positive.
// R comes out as -1.1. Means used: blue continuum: 28.2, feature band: 28.7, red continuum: 26.7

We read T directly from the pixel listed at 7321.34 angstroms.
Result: 29.05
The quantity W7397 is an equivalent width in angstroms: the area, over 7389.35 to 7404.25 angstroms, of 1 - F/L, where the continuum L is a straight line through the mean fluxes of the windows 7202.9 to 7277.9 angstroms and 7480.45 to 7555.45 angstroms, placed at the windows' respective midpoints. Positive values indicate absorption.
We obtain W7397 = -1.4 angstroms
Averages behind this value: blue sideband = 28.3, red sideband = 24.9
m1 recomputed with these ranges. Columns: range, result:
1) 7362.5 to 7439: 27.9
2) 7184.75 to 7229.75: 28.2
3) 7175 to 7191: 26.9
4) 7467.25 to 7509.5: 25.8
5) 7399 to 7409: 30.1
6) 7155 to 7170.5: 27.3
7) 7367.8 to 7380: 26.8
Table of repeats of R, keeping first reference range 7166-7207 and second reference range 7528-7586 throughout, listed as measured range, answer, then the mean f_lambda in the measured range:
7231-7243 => -0.4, 27.8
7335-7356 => -2.6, 29.3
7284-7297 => -0.7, 28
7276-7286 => -0.8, 28.7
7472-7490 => -1.0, 26.3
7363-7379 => -0.6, 26.8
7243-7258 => -0.9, 28.5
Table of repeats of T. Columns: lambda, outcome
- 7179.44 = 27.58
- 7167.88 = 26.84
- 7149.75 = 28.43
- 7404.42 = 30.37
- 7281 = 28.86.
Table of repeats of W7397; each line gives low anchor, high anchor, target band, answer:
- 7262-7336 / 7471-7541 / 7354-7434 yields -3.3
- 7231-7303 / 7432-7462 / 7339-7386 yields -1.4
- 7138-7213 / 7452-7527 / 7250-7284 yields -1.0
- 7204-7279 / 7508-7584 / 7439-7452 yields -0.5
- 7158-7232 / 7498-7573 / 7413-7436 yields -1.6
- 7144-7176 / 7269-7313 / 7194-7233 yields -0.8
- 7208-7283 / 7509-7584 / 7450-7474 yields -0.5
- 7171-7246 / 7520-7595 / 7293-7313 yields -0.9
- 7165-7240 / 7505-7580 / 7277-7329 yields -3.2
